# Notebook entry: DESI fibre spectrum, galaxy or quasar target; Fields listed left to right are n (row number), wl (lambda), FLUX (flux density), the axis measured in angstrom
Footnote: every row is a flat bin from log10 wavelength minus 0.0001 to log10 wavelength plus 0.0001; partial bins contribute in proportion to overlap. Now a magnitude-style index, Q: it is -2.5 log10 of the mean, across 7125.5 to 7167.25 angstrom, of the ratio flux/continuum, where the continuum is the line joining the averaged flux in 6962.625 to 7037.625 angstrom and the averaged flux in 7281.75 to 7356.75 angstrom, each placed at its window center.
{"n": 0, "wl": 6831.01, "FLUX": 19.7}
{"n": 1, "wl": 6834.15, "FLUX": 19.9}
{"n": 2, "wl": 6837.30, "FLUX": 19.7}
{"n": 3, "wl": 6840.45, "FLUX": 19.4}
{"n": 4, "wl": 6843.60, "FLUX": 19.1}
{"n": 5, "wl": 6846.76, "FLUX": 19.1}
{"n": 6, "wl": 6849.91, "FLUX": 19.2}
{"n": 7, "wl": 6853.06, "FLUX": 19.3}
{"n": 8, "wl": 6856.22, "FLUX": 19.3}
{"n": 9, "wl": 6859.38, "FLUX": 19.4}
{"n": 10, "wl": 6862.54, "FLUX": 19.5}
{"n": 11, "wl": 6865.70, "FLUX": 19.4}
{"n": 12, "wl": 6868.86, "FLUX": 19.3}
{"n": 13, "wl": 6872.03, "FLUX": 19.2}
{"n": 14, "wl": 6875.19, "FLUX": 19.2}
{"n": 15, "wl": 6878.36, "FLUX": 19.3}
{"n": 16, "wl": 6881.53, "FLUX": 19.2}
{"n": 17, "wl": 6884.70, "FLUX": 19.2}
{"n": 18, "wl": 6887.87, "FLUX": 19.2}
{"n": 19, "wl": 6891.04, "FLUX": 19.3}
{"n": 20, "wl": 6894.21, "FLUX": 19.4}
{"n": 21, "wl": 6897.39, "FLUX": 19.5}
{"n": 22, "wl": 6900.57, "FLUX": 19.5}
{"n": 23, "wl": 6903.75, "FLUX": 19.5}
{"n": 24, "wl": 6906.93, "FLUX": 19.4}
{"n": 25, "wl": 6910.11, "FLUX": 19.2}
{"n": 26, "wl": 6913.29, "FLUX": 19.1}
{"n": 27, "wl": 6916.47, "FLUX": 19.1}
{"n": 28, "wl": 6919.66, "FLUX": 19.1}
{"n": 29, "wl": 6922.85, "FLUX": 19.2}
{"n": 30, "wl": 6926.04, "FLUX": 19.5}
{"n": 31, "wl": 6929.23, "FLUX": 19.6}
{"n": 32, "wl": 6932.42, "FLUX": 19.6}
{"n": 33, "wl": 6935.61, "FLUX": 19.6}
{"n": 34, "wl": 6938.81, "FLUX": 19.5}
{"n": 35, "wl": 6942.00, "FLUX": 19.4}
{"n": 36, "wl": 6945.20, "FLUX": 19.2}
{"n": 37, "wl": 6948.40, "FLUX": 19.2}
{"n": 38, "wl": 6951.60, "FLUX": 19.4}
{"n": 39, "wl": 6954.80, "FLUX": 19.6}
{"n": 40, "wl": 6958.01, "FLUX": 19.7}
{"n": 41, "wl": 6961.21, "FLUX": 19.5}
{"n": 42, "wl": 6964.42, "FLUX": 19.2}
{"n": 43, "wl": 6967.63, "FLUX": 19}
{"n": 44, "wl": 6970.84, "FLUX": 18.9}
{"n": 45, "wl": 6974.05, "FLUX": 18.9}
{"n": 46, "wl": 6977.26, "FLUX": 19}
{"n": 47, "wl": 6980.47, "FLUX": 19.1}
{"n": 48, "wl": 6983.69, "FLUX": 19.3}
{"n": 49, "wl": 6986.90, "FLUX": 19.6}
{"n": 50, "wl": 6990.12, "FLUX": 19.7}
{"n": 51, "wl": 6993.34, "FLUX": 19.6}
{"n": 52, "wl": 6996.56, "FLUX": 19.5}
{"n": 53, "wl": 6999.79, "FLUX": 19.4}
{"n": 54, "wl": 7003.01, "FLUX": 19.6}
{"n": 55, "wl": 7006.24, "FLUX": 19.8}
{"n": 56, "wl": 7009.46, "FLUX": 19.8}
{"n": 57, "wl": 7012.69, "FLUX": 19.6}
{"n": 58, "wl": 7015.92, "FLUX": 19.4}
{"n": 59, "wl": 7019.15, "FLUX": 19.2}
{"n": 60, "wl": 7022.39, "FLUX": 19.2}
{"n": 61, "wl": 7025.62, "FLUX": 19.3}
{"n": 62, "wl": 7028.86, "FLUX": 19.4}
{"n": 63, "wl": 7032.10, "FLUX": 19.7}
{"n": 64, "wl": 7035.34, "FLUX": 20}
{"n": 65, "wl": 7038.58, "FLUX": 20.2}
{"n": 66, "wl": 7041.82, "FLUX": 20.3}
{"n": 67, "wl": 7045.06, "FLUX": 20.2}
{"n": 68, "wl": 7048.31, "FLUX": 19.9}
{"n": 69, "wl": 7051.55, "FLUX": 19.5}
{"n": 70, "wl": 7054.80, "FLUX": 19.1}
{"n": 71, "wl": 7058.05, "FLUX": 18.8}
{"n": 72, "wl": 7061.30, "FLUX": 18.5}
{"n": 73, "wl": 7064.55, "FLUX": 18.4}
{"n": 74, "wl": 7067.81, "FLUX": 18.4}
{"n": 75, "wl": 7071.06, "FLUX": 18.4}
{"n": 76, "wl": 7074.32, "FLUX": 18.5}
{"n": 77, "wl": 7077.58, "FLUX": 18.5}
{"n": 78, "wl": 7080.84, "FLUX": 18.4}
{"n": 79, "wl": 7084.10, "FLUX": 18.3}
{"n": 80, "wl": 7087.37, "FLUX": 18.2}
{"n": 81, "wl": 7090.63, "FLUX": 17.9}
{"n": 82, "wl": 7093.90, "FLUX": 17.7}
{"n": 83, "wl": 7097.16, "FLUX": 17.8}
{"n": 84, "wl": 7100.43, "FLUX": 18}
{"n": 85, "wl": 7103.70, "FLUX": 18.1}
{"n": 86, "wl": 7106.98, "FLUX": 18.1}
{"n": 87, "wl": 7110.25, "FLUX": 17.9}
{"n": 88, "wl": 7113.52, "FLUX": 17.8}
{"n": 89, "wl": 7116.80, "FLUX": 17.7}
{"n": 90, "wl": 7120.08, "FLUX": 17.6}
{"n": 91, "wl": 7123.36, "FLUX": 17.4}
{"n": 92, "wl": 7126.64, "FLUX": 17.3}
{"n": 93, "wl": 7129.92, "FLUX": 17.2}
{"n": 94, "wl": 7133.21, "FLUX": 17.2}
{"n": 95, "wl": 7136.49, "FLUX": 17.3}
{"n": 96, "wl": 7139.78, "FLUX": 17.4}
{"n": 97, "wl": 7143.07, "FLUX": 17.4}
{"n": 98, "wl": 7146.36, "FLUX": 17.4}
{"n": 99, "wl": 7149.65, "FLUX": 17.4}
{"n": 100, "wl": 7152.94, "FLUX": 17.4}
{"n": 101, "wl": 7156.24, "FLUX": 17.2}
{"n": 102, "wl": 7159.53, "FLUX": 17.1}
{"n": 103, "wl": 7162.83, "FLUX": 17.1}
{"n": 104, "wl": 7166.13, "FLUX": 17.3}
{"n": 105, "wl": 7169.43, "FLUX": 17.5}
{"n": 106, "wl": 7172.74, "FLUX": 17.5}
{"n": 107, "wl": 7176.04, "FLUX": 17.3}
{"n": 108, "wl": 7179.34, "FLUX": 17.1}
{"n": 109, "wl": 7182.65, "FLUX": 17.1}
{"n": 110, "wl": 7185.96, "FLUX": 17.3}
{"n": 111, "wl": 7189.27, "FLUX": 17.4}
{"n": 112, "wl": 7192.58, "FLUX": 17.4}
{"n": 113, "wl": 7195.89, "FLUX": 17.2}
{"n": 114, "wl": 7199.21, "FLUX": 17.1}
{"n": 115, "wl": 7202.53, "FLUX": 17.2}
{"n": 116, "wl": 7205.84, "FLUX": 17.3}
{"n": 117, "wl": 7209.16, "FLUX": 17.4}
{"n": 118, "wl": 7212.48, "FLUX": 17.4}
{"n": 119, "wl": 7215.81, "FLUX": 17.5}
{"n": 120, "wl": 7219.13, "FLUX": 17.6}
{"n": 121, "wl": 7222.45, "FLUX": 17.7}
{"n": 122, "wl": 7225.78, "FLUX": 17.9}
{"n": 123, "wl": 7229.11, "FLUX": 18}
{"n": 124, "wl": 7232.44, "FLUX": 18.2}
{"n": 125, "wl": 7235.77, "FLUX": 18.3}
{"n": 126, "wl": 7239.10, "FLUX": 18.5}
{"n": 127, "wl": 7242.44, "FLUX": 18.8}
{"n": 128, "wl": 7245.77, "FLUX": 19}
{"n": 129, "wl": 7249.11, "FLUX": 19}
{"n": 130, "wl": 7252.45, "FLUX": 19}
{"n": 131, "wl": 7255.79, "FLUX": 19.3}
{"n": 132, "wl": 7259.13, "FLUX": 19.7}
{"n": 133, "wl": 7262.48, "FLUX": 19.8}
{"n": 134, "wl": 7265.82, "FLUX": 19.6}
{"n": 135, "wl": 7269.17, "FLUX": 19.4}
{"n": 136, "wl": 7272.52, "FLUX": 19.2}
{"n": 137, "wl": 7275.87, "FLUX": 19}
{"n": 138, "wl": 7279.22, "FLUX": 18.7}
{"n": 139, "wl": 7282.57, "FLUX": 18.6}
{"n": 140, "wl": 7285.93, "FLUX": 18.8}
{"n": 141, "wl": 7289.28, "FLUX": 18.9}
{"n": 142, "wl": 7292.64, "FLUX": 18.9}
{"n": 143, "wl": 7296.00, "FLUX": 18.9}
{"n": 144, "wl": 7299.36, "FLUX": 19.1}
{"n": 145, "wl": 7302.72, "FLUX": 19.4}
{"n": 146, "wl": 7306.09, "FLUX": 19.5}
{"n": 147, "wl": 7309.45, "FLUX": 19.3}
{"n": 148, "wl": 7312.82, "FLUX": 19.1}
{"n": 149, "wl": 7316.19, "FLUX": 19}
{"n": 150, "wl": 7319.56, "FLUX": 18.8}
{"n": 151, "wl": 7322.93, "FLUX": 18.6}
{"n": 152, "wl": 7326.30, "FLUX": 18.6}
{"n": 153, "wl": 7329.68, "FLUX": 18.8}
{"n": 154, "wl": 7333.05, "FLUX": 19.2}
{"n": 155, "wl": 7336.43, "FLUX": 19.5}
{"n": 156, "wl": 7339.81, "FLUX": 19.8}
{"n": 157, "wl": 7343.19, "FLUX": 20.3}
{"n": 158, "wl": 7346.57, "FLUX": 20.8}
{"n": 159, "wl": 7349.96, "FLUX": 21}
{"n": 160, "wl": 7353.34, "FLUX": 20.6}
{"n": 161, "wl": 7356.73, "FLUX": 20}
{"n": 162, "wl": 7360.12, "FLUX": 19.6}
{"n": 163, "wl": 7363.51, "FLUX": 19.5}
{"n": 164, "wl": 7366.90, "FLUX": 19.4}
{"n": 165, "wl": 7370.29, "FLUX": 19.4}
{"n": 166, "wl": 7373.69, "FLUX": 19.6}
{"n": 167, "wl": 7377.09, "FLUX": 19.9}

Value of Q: 0.125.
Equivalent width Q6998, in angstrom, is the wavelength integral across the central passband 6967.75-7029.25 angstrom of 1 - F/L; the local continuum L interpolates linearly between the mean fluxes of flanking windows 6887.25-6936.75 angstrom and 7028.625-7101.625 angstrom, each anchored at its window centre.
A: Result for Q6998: -0.9 angstrom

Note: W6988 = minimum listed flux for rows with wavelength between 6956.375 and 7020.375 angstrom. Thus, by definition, 18.9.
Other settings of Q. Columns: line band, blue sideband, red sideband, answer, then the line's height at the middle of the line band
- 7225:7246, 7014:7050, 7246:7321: 0.05 mag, 19.2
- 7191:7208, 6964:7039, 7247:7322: 0.12 mag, 19.2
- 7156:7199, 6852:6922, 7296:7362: 0.13 mag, 19.4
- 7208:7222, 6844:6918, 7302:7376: 0.12 mag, 19.5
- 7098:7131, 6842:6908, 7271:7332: 0.08 mag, 19.1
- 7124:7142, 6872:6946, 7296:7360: 0.13 mag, 19.4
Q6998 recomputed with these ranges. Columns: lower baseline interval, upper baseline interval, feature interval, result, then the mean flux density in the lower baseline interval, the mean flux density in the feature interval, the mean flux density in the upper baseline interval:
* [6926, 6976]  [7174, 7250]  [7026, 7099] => -1.0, 19.4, 18.9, 17.7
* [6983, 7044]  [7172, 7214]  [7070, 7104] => 0.9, 19.6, 18.2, 17.3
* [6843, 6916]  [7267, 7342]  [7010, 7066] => -0.7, 19.3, 19.5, 19.1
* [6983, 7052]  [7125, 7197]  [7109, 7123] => 0.3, 19.7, 17.7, 17.3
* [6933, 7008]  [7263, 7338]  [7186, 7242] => 4.4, 19.4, 17.6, 19.1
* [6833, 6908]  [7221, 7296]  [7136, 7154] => 1.5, 19.3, 17.4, 18.8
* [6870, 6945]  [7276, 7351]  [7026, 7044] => -0.5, 19.3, 19.9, 19.2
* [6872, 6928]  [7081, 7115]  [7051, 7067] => -0.5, 19.3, 18.8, 18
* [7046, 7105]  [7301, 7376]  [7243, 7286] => 0.2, 18.5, 19.2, 19.5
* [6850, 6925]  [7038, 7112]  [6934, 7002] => -1.2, 19.3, 19.4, 18.6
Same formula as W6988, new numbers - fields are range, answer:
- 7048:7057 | 19.1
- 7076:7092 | 17.9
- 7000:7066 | 18.4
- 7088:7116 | 17.7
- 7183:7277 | 17.1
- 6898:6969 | 19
